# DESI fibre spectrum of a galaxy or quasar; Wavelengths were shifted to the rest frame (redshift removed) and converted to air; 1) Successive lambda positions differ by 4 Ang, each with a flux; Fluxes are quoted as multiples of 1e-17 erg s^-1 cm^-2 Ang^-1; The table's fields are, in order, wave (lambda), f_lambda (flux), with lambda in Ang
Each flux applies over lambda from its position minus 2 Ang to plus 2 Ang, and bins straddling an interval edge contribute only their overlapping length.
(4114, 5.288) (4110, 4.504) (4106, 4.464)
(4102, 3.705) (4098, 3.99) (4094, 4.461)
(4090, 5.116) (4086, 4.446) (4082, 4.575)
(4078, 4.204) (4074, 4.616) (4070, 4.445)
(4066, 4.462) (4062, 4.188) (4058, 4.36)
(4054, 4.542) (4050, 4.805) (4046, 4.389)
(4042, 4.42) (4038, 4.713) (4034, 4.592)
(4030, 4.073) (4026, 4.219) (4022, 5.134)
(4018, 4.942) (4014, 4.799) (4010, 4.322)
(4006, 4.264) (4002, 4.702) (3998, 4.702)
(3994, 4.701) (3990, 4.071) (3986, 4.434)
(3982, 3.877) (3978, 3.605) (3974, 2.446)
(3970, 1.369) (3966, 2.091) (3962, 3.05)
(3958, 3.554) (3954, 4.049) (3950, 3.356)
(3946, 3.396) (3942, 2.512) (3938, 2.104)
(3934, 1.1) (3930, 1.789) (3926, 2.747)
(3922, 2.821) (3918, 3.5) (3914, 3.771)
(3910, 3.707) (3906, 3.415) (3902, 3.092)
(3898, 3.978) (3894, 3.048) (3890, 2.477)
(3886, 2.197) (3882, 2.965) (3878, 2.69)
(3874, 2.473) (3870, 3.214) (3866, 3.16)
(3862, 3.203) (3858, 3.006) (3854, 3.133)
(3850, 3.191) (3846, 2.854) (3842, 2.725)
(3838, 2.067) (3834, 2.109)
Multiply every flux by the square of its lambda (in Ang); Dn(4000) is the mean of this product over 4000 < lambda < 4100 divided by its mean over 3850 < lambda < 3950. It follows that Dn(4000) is 1.7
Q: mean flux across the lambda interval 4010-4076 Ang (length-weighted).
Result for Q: 4.54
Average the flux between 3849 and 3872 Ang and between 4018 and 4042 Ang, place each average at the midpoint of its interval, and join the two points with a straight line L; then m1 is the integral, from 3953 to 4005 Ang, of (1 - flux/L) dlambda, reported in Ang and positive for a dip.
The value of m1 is 7.1 Ang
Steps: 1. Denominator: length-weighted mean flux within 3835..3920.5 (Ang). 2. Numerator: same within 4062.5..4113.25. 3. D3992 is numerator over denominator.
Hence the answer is 1.5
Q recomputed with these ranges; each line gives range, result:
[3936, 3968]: 3.01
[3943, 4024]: 3.83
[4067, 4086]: 4.46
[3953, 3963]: 3.55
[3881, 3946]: 2.84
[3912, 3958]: 2.86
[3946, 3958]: 3.63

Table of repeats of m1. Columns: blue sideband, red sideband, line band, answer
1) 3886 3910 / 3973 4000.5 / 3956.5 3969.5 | 3.8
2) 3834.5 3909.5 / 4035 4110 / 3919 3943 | 8.2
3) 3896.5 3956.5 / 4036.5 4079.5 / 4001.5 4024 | -4.1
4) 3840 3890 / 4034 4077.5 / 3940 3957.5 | 1.2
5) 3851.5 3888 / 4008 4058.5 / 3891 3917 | -1.7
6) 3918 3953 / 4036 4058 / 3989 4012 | -4.6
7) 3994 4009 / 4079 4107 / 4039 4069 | 0.0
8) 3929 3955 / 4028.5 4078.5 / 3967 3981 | 2.7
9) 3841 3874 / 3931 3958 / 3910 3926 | -2.6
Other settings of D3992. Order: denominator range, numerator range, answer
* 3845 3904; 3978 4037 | 1.50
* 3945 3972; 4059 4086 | 1.49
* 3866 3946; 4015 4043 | 1.62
